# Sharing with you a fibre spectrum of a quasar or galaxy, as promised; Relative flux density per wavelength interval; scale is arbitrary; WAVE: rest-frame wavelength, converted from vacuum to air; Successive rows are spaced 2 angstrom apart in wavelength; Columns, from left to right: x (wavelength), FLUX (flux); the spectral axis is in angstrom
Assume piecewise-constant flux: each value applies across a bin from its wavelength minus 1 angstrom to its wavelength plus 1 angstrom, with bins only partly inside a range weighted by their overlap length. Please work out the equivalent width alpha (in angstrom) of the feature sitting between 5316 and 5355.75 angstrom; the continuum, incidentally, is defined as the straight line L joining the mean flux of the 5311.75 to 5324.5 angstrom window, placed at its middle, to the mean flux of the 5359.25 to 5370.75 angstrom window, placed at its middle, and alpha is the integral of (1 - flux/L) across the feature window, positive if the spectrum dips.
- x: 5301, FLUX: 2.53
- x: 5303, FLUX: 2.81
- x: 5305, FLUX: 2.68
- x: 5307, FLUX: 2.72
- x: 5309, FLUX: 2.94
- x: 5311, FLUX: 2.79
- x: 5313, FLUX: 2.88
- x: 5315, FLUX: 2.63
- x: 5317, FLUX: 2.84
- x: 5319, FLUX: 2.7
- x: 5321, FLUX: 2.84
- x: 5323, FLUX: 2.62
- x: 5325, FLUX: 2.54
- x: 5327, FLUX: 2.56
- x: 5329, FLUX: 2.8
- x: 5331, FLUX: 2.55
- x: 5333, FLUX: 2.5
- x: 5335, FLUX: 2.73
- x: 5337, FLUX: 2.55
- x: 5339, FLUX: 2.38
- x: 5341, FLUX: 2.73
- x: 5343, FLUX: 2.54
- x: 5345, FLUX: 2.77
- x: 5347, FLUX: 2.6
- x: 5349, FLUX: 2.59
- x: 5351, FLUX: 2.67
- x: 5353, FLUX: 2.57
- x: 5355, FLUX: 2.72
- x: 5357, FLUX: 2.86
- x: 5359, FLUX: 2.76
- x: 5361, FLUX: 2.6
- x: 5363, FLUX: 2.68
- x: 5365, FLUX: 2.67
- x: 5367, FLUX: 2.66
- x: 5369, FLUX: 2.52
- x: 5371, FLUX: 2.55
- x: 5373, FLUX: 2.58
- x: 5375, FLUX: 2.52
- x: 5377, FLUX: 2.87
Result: 0.9 angstrom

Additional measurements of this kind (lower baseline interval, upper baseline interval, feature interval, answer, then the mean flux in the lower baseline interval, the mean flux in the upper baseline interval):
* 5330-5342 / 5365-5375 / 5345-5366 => -0.8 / 2.57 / 2.58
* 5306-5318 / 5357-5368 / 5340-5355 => 0.4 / 2.8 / 2.69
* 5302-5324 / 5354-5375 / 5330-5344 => 0.8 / 2.77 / 2.65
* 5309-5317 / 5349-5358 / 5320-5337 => 0.7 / 2.8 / 2.69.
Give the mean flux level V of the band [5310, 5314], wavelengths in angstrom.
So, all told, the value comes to 2.83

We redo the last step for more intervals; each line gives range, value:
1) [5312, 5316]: 2.75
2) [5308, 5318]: 2.82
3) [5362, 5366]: 2.67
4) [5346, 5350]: 2.59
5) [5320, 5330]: 2.67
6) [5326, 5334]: 2.6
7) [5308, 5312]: 2.87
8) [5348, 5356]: 2.64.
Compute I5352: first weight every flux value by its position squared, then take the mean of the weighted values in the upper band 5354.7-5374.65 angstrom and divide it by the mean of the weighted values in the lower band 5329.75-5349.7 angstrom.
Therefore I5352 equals 1.03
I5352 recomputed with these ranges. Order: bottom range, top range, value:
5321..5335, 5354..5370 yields 1.04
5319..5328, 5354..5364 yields 1.04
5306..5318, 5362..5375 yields 0.95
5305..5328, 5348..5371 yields 0.99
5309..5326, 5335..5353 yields 0.96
